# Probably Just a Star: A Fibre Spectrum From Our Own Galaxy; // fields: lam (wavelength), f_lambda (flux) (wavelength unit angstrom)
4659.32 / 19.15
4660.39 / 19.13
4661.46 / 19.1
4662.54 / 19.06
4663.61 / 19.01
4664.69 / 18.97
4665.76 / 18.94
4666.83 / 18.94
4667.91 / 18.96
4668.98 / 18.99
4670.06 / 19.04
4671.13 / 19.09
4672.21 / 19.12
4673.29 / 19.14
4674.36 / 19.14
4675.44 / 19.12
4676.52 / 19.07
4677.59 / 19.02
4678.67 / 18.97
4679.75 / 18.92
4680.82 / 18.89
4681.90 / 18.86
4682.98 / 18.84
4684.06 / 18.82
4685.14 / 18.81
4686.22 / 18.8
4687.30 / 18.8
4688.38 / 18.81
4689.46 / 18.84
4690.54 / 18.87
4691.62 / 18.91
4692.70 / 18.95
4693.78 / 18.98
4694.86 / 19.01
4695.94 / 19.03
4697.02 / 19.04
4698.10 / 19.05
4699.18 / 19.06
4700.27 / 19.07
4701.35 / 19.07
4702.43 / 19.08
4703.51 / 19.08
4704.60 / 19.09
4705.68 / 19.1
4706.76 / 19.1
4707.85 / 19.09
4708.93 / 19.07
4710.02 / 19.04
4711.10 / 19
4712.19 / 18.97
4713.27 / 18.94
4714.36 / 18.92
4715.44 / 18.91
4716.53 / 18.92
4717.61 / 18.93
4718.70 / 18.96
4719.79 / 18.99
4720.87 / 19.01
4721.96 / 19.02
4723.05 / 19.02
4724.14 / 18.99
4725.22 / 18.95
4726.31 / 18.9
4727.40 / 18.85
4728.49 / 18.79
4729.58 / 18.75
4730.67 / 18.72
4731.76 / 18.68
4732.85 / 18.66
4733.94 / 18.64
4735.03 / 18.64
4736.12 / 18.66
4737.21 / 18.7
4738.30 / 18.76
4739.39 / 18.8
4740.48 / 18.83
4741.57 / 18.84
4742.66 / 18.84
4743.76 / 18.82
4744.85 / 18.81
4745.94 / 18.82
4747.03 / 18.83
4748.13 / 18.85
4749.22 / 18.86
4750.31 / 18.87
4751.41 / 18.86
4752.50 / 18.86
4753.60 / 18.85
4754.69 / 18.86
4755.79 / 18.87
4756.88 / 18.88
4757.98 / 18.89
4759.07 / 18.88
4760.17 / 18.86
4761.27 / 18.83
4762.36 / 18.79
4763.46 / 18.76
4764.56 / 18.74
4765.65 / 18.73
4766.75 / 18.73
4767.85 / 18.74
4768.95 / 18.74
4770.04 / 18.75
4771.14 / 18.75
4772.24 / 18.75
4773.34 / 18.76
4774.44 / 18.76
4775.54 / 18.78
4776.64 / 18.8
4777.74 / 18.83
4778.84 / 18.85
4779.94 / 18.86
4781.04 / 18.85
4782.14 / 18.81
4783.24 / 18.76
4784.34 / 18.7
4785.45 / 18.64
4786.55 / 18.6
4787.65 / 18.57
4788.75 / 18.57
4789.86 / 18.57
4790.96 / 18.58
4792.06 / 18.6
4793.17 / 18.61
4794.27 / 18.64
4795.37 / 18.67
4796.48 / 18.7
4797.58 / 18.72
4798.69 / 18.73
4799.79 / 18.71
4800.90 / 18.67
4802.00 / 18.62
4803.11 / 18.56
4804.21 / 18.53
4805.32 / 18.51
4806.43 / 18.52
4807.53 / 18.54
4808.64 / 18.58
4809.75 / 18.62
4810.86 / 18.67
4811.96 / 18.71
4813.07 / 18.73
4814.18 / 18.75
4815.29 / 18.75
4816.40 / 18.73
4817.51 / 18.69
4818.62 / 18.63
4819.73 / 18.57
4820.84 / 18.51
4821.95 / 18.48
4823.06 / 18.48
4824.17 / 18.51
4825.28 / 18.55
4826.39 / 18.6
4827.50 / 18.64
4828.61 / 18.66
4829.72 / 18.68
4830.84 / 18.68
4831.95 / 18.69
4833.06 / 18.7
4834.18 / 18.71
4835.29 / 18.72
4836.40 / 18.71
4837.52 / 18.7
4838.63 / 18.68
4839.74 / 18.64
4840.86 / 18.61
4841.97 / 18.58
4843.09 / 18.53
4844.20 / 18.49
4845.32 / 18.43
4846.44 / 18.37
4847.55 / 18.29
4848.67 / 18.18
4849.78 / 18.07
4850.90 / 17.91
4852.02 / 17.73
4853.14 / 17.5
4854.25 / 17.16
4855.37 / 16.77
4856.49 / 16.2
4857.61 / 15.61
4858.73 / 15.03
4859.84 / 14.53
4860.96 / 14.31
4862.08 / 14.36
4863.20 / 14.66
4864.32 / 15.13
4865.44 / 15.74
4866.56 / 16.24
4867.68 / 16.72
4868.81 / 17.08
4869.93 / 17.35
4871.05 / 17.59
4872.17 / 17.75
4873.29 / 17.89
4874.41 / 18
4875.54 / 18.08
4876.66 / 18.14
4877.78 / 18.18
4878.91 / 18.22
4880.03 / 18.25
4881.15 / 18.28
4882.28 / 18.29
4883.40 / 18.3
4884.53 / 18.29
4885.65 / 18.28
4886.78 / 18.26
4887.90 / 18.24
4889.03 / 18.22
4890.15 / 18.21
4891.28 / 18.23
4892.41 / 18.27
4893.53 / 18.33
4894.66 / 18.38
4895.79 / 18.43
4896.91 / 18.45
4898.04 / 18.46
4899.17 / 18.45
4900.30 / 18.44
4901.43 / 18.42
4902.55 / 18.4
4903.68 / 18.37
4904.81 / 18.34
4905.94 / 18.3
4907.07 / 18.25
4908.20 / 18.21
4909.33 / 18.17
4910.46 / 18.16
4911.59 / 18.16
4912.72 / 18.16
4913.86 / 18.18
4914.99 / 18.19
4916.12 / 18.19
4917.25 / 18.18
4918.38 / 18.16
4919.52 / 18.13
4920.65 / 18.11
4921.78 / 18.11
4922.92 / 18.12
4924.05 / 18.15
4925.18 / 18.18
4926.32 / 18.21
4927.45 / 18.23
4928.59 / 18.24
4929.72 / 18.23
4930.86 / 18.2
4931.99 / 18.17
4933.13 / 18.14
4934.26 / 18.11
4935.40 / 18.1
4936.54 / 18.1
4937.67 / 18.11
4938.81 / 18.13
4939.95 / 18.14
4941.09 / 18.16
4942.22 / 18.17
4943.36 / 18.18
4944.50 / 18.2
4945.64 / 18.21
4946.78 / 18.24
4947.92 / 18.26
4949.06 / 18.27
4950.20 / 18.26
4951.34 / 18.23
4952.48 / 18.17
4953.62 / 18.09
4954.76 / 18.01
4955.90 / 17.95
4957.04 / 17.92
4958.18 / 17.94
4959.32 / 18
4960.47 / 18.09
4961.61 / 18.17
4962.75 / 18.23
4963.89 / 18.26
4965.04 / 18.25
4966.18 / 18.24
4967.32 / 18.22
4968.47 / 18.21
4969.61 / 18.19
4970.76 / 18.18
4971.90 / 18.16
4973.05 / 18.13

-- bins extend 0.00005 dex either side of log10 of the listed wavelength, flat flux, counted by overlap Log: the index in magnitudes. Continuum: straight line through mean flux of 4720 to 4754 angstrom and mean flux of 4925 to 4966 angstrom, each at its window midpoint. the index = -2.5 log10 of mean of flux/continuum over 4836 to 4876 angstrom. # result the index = 0.08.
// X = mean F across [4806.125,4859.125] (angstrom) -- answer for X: 18.3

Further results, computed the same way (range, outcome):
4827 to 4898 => 17.7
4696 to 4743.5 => 18.9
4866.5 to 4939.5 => 18.1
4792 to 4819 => 18.6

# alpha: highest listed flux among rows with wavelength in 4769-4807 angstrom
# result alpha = 18.86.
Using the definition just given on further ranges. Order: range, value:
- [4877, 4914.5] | 18.46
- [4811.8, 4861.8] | 18.75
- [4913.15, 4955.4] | 18.27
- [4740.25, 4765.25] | 18.89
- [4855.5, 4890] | 18.3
